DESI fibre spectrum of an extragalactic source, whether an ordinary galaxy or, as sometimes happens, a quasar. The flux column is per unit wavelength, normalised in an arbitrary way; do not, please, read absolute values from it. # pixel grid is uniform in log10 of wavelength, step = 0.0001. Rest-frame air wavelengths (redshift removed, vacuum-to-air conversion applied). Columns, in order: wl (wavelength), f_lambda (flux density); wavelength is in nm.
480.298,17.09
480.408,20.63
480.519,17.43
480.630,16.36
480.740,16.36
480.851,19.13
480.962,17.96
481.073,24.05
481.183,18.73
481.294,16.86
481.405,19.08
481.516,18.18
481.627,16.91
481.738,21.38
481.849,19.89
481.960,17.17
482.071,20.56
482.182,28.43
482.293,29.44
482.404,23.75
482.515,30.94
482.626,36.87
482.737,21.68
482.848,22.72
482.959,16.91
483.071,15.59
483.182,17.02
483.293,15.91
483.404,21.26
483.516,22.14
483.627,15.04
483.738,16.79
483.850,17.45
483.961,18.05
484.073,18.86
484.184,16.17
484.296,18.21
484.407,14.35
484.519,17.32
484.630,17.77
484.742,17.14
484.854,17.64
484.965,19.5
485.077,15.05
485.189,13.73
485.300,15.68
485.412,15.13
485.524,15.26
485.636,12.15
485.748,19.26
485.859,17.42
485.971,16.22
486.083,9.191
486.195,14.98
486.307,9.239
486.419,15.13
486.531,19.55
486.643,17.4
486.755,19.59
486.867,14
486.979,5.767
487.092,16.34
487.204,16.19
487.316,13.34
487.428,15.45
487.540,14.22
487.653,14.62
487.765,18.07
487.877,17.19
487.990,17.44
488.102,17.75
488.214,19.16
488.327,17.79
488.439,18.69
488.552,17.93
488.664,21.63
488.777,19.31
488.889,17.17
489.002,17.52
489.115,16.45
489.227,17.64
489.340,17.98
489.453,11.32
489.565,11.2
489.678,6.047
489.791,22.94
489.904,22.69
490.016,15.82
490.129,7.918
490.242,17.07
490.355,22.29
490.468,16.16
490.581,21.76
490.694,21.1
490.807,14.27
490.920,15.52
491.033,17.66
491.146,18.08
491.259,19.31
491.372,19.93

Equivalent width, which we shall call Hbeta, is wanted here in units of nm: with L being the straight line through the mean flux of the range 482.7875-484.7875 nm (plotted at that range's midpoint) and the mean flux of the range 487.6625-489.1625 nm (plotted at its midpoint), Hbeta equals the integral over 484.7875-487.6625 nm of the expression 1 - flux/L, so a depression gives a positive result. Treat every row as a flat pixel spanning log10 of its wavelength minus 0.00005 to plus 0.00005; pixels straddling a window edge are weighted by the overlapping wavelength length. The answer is 0.45 nm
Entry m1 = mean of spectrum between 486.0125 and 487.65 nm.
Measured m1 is 14.3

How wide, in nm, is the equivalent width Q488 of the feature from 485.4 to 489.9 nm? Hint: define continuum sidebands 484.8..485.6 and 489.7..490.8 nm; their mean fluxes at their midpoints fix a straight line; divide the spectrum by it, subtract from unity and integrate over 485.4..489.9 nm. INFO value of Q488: 0.27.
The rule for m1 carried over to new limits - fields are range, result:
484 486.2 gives 16.1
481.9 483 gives 24.9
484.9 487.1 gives 15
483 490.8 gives 16.5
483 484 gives 17.7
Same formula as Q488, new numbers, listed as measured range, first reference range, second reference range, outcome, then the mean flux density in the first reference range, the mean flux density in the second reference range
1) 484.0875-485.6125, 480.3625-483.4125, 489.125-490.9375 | 0.22 nm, 20.8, 16.4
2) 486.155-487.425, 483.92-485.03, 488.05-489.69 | 0.18 nm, 17.5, 16.8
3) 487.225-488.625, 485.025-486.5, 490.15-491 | -0.07 nm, 14.6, 17.9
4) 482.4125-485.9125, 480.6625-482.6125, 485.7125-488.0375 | 0.02 nm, 21.4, 15.2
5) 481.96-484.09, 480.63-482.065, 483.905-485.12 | -0.41 nm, 18.8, 17.3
